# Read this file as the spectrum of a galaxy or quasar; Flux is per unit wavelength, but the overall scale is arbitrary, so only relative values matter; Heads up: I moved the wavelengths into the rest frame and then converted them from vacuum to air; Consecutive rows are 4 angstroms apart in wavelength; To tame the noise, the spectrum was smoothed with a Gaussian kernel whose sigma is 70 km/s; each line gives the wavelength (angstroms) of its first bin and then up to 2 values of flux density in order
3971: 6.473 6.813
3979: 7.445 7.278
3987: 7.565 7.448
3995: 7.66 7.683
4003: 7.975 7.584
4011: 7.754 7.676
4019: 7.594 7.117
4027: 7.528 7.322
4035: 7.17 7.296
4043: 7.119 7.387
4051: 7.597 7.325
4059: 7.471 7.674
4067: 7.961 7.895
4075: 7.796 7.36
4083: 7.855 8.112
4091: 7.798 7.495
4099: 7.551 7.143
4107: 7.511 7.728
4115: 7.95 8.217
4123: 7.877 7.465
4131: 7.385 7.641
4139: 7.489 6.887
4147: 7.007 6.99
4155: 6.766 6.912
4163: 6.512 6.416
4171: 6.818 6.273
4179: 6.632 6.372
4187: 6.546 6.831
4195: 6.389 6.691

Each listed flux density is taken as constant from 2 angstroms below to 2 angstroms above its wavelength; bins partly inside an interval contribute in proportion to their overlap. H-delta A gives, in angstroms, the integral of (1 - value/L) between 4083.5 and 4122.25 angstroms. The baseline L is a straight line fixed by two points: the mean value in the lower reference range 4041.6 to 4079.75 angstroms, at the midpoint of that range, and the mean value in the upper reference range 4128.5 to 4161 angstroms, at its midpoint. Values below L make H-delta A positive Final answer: -2.0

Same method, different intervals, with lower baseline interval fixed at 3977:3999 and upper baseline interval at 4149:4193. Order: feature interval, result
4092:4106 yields -0.91 angstroms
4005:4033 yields -0.60 angstroms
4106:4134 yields -3.49 angstroms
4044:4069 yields -1.30 angstroms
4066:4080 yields -1.31 angstroms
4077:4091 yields -1.45 angstroms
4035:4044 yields 0.06 angstroms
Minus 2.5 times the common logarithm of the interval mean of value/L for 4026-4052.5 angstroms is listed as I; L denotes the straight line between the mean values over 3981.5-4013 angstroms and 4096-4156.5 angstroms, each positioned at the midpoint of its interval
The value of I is 0.03 mag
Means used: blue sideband 7.62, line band 7.33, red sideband 7.45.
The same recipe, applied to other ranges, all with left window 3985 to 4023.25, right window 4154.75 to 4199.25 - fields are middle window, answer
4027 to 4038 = 0.023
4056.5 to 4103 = -0.076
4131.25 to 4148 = -0.073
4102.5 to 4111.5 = -0.069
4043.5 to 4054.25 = -0.009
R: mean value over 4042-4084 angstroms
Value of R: 7.59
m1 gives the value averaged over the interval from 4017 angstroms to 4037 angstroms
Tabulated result 7.35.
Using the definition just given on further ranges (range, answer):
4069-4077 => 7.85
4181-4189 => 6.46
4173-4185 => 6.43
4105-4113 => 7.62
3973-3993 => 7.31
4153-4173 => 6.68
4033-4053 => 7.31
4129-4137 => 7.51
